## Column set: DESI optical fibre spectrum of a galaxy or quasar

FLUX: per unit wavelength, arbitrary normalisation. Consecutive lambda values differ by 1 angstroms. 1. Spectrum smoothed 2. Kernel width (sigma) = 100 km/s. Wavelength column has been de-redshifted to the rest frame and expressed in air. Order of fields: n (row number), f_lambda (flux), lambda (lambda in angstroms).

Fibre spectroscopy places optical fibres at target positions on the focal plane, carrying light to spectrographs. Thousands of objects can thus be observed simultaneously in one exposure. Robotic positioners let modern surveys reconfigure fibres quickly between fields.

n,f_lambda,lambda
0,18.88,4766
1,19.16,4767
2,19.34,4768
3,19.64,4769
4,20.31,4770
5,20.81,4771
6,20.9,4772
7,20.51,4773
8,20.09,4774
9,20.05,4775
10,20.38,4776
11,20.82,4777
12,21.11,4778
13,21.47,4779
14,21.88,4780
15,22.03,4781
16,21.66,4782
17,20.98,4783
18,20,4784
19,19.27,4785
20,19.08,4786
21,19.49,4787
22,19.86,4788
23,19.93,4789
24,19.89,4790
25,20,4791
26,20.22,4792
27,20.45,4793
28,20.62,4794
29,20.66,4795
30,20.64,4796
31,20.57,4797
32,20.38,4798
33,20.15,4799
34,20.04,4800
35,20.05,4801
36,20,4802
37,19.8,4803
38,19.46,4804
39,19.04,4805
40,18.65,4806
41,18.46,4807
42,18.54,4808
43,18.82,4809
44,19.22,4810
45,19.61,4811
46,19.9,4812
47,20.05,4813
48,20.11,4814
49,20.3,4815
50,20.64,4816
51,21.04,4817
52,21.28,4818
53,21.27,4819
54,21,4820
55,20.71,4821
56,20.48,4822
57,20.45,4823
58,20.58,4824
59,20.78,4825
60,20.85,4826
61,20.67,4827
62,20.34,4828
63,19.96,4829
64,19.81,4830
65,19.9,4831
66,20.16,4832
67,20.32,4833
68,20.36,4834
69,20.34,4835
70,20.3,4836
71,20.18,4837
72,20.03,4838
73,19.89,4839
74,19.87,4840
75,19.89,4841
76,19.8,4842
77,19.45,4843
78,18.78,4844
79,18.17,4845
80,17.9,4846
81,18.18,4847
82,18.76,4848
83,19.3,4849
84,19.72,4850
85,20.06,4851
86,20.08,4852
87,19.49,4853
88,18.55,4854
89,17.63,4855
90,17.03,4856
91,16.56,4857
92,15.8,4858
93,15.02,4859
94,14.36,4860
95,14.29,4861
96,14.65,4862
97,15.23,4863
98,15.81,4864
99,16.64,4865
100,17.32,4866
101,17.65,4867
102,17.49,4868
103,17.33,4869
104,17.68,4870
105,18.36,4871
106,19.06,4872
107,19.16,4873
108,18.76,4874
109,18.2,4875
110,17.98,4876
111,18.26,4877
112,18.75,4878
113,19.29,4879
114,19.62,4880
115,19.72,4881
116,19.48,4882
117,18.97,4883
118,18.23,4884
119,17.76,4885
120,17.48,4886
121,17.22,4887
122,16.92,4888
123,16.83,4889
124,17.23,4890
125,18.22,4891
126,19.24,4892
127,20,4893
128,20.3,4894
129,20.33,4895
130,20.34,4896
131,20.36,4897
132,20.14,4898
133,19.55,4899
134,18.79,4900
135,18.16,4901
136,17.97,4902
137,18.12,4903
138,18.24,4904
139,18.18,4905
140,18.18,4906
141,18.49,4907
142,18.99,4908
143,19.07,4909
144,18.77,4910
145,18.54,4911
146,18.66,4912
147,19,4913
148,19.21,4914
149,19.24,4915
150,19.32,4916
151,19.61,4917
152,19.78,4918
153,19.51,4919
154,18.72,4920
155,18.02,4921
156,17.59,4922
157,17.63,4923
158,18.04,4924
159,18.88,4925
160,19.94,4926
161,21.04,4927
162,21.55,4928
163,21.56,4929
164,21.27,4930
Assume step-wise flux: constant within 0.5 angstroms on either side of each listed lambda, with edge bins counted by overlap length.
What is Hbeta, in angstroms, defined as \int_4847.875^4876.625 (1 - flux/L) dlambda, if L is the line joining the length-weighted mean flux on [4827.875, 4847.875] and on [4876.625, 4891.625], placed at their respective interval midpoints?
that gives 2.16 angstroms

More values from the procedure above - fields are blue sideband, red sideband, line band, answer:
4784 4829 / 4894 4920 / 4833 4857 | 0.53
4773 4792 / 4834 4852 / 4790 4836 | -0.44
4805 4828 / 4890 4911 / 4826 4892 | 3.87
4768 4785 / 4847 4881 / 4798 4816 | 0.06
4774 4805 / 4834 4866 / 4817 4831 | -1.12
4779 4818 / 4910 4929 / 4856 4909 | 3.91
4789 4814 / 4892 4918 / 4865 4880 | 0.86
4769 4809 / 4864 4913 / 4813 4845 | -1.23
